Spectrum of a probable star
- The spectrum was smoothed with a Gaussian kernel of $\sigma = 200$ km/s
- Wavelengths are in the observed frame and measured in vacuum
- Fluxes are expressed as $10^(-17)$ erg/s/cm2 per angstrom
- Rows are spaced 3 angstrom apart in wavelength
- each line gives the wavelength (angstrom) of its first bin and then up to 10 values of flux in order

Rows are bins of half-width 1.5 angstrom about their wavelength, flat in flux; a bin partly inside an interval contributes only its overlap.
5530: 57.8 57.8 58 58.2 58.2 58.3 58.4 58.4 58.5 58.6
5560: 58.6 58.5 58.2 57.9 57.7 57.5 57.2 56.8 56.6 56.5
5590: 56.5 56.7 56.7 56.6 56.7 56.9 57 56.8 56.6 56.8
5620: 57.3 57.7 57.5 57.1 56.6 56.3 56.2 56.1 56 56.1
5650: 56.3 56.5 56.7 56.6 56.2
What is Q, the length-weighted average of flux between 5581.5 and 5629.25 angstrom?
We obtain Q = 56.9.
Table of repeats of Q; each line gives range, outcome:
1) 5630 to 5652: 56.3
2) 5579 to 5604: 56.7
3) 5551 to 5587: 57.8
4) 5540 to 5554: 58.3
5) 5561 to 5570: 58.2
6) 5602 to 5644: 56.8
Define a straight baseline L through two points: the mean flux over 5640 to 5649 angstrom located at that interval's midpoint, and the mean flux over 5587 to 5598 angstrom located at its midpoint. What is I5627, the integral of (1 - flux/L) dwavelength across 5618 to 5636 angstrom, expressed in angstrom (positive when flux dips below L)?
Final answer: -0.27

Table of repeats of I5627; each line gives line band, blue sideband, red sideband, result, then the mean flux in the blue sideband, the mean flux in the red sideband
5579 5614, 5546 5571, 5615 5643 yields 0.50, 58.4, 56.8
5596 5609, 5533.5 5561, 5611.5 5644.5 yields 0.11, 58.3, 56.8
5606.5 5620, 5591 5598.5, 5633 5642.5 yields -0.09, 56.7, 56.2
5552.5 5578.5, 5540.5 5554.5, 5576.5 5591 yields -0.26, 58.4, 56.7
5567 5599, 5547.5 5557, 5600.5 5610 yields 0.29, 58.5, 56.9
